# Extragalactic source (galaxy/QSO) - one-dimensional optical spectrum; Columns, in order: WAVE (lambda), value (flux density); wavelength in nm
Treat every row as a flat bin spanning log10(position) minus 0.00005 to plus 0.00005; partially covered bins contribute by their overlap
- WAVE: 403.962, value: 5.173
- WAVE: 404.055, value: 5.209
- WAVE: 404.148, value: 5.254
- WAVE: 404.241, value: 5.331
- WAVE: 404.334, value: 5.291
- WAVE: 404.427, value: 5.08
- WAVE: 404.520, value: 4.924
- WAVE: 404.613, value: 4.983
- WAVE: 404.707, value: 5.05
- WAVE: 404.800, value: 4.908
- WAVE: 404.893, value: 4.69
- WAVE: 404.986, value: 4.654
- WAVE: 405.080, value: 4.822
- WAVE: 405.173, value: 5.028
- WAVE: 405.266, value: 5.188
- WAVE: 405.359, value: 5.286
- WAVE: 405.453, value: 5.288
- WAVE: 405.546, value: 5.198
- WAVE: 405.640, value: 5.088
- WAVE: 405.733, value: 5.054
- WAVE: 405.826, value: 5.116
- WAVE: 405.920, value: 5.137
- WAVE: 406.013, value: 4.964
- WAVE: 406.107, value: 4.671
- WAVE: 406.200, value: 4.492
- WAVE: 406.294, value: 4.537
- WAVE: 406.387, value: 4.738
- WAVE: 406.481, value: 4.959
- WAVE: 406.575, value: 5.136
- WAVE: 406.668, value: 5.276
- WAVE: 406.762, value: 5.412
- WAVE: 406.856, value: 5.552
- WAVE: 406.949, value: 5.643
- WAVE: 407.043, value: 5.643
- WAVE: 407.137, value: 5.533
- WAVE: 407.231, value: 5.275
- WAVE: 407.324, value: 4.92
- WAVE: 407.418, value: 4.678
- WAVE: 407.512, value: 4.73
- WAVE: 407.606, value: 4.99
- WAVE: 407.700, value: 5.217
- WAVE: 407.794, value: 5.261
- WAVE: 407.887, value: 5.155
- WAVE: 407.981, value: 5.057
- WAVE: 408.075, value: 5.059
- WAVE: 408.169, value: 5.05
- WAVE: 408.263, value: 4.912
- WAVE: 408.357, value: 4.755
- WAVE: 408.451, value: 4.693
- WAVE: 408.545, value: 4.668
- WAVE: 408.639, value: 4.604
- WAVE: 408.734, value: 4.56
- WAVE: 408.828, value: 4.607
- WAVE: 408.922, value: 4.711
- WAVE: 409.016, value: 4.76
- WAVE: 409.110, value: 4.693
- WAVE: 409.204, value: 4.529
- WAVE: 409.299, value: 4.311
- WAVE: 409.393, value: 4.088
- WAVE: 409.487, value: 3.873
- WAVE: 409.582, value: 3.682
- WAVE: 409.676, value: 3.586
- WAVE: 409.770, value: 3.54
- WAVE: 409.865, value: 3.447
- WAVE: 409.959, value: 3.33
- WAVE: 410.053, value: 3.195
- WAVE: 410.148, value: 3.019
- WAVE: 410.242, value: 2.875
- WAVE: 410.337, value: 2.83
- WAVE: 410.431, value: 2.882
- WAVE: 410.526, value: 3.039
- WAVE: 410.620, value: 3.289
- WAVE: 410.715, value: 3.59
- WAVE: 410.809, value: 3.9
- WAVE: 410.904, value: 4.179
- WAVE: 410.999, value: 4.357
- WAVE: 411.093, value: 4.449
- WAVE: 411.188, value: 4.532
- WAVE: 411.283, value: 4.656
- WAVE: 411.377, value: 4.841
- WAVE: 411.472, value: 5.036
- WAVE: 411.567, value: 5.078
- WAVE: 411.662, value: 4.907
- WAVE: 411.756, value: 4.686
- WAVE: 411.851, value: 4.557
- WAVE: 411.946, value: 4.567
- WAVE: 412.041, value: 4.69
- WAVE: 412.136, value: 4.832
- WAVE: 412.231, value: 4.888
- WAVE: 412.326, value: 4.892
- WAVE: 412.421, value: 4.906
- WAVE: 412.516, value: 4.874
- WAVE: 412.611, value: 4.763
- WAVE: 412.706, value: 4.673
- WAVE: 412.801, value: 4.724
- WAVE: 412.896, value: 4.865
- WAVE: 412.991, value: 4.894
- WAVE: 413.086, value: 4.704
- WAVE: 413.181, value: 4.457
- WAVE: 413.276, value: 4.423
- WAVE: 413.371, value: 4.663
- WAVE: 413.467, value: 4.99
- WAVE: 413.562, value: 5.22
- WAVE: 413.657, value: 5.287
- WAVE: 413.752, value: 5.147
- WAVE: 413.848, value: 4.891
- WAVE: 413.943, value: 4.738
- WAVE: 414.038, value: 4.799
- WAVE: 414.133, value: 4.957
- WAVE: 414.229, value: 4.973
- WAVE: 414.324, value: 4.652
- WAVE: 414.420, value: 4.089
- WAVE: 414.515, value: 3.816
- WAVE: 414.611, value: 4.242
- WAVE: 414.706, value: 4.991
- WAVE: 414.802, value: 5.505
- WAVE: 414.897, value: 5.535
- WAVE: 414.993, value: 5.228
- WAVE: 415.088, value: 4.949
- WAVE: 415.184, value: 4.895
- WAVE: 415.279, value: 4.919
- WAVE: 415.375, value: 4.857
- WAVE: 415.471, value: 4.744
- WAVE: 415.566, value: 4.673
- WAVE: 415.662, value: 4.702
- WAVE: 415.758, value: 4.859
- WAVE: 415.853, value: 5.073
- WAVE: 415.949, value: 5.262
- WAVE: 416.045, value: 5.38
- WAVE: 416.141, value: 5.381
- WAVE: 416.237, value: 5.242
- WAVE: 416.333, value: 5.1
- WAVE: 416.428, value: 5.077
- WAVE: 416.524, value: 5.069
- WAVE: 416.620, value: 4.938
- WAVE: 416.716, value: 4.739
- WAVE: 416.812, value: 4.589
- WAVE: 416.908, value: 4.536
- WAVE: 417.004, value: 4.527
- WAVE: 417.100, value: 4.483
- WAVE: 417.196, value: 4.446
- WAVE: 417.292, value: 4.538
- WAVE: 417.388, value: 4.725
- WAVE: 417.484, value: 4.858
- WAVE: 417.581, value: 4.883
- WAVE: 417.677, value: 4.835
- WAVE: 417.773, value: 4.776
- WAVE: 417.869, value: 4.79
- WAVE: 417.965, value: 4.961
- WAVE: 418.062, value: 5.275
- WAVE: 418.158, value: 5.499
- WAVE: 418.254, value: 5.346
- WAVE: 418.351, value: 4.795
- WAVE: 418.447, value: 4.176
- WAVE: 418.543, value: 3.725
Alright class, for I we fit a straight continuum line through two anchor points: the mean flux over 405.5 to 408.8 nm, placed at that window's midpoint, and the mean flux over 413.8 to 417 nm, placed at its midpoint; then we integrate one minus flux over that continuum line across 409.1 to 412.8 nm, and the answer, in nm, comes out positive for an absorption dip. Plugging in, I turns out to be 0.59 nm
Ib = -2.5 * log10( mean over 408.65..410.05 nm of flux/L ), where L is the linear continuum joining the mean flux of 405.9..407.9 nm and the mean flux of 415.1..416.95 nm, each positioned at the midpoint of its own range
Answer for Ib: 0.23 mag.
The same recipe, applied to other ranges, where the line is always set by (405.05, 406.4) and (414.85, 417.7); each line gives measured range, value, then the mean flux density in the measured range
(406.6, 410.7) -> 0.12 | 4.44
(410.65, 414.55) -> 0.06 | 4.68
